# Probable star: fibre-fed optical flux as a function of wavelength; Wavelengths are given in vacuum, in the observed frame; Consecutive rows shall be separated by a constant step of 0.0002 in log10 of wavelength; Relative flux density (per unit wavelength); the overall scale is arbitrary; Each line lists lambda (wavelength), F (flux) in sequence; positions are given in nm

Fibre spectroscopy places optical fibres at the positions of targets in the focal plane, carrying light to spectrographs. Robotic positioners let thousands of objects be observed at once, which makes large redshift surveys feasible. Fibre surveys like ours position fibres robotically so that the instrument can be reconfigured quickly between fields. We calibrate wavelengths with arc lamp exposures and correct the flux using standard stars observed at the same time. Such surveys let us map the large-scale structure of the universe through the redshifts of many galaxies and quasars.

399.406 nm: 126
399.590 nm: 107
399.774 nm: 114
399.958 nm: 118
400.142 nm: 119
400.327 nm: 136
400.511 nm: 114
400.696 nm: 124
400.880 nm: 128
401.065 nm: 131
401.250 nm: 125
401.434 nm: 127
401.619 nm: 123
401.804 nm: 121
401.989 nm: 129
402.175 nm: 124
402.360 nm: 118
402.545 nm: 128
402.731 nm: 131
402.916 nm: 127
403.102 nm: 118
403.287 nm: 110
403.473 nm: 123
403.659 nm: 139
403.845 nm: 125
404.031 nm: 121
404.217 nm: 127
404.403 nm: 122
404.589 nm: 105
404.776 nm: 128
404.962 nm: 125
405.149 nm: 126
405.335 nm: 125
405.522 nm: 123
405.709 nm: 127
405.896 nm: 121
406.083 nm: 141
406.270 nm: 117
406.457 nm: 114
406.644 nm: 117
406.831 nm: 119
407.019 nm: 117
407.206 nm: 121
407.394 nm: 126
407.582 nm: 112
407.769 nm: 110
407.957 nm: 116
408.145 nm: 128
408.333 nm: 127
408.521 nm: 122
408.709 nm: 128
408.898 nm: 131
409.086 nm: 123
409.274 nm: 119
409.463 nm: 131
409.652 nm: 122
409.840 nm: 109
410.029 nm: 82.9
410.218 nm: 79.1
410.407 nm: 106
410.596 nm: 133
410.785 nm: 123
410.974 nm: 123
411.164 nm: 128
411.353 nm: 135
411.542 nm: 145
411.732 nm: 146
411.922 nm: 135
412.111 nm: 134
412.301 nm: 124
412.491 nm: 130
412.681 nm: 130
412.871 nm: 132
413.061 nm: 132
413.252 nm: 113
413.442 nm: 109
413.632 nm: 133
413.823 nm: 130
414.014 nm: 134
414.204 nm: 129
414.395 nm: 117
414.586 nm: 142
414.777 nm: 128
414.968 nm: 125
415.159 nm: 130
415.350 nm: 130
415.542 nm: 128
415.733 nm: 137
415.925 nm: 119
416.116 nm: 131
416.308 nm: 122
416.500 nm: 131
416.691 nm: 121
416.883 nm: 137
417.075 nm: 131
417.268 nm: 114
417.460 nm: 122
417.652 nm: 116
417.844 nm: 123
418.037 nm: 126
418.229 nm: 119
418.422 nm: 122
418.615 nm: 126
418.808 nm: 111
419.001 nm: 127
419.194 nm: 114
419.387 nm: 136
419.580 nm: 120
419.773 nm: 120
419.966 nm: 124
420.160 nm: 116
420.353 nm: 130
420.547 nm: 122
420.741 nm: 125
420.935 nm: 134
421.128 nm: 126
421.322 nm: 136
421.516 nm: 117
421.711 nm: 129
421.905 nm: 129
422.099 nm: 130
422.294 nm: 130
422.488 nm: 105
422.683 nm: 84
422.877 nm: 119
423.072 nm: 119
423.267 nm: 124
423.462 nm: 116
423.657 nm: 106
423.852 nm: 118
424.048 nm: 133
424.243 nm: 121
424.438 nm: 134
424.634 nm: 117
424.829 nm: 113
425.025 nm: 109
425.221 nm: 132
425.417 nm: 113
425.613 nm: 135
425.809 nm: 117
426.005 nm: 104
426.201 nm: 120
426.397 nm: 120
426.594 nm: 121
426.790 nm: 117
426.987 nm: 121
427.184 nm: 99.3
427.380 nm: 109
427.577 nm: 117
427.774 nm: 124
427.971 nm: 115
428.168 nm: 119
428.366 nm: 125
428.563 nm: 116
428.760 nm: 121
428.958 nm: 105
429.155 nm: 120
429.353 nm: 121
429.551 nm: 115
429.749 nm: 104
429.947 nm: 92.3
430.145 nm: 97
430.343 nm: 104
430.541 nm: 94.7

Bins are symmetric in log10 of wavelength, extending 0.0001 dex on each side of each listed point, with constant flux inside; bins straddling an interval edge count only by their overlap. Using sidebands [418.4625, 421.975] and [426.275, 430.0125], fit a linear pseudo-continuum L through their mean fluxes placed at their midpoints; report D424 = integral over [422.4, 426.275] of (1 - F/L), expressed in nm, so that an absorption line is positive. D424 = 0.08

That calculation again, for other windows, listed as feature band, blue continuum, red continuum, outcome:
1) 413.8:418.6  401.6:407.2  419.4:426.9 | -0.192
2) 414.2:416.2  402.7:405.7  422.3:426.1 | -0.146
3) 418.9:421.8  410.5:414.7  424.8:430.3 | -0.070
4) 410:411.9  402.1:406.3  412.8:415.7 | 0.068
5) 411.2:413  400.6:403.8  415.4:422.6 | -0.139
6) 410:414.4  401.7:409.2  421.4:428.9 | -0.139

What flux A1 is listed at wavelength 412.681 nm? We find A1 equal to 130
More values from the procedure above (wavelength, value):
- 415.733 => 137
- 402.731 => 131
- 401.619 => 123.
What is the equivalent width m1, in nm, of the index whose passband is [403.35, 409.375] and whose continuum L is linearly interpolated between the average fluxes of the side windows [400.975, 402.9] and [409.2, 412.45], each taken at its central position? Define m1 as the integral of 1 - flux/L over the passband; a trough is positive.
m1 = 0.068 nm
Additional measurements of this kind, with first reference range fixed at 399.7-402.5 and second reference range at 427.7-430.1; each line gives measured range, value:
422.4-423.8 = 0.07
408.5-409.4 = -0.03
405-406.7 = -0.02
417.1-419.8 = -0.08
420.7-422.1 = -0.14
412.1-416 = -0.28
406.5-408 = 0.05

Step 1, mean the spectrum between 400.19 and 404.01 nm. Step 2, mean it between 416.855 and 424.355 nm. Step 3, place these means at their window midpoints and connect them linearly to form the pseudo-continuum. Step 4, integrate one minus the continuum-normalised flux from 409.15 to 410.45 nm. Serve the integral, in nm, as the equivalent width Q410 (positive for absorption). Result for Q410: 0.171 nm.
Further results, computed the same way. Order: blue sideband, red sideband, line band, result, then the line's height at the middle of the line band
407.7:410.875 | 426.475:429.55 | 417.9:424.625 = -0.296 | 117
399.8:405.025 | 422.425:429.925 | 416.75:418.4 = -0.061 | 119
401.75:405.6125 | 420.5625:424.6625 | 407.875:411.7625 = 0.049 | 123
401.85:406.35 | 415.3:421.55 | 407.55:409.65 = 0.026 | 124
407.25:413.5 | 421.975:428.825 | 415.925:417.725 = -0.063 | 121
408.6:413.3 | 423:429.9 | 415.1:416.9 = -0.095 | 122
